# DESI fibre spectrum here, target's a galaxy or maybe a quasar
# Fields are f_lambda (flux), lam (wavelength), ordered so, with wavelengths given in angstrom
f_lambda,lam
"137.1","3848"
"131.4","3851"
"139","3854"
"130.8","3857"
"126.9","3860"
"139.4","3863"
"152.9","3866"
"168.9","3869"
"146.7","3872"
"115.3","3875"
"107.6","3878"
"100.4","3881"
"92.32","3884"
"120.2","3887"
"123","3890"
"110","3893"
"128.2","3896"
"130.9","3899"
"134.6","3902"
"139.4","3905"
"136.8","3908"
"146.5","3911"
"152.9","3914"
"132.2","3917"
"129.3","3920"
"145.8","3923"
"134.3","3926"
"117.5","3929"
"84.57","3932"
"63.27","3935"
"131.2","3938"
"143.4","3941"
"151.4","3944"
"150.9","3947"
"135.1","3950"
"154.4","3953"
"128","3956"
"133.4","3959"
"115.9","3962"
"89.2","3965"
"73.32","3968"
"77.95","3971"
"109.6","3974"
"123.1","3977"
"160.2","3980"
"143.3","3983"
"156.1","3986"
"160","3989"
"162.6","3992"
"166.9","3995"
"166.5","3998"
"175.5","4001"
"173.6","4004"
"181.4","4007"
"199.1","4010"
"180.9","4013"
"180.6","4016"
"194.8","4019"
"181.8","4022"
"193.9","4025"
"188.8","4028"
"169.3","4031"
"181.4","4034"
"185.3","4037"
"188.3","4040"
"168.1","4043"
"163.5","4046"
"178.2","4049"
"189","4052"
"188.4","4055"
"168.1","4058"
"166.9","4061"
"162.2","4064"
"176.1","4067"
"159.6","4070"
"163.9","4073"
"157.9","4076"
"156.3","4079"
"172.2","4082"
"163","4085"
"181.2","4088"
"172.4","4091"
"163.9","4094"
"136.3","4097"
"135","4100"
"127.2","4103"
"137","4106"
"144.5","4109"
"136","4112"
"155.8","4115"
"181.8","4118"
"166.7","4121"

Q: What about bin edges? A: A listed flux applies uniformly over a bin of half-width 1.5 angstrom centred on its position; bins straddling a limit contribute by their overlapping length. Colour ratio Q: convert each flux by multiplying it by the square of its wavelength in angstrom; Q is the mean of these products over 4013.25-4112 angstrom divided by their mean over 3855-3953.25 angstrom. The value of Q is 1.41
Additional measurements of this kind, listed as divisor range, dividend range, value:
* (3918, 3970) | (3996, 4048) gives 1.54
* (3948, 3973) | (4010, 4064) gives 1.64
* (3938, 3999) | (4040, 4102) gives 1.30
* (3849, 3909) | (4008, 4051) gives 1.53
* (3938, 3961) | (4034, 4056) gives 1.34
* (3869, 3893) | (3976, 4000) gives 1.39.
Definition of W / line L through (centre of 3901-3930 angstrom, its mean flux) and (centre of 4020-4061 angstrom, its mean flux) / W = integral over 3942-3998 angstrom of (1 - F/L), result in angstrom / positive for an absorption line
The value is 8.0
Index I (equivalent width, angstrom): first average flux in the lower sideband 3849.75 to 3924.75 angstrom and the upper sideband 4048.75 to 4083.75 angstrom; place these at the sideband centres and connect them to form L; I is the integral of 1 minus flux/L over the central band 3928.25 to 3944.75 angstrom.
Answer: 3.3 angstrom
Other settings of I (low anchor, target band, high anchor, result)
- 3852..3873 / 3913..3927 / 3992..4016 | 1.6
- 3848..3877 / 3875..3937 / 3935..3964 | 6.6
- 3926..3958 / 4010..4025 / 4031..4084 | -3.0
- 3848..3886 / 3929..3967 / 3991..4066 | 7.8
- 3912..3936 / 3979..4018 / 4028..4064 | -3.7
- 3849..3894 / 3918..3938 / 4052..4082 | 3.5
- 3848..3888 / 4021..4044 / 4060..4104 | -4.5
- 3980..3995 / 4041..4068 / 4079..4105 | -3.0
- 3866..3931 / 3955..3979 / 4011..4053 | 7.6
